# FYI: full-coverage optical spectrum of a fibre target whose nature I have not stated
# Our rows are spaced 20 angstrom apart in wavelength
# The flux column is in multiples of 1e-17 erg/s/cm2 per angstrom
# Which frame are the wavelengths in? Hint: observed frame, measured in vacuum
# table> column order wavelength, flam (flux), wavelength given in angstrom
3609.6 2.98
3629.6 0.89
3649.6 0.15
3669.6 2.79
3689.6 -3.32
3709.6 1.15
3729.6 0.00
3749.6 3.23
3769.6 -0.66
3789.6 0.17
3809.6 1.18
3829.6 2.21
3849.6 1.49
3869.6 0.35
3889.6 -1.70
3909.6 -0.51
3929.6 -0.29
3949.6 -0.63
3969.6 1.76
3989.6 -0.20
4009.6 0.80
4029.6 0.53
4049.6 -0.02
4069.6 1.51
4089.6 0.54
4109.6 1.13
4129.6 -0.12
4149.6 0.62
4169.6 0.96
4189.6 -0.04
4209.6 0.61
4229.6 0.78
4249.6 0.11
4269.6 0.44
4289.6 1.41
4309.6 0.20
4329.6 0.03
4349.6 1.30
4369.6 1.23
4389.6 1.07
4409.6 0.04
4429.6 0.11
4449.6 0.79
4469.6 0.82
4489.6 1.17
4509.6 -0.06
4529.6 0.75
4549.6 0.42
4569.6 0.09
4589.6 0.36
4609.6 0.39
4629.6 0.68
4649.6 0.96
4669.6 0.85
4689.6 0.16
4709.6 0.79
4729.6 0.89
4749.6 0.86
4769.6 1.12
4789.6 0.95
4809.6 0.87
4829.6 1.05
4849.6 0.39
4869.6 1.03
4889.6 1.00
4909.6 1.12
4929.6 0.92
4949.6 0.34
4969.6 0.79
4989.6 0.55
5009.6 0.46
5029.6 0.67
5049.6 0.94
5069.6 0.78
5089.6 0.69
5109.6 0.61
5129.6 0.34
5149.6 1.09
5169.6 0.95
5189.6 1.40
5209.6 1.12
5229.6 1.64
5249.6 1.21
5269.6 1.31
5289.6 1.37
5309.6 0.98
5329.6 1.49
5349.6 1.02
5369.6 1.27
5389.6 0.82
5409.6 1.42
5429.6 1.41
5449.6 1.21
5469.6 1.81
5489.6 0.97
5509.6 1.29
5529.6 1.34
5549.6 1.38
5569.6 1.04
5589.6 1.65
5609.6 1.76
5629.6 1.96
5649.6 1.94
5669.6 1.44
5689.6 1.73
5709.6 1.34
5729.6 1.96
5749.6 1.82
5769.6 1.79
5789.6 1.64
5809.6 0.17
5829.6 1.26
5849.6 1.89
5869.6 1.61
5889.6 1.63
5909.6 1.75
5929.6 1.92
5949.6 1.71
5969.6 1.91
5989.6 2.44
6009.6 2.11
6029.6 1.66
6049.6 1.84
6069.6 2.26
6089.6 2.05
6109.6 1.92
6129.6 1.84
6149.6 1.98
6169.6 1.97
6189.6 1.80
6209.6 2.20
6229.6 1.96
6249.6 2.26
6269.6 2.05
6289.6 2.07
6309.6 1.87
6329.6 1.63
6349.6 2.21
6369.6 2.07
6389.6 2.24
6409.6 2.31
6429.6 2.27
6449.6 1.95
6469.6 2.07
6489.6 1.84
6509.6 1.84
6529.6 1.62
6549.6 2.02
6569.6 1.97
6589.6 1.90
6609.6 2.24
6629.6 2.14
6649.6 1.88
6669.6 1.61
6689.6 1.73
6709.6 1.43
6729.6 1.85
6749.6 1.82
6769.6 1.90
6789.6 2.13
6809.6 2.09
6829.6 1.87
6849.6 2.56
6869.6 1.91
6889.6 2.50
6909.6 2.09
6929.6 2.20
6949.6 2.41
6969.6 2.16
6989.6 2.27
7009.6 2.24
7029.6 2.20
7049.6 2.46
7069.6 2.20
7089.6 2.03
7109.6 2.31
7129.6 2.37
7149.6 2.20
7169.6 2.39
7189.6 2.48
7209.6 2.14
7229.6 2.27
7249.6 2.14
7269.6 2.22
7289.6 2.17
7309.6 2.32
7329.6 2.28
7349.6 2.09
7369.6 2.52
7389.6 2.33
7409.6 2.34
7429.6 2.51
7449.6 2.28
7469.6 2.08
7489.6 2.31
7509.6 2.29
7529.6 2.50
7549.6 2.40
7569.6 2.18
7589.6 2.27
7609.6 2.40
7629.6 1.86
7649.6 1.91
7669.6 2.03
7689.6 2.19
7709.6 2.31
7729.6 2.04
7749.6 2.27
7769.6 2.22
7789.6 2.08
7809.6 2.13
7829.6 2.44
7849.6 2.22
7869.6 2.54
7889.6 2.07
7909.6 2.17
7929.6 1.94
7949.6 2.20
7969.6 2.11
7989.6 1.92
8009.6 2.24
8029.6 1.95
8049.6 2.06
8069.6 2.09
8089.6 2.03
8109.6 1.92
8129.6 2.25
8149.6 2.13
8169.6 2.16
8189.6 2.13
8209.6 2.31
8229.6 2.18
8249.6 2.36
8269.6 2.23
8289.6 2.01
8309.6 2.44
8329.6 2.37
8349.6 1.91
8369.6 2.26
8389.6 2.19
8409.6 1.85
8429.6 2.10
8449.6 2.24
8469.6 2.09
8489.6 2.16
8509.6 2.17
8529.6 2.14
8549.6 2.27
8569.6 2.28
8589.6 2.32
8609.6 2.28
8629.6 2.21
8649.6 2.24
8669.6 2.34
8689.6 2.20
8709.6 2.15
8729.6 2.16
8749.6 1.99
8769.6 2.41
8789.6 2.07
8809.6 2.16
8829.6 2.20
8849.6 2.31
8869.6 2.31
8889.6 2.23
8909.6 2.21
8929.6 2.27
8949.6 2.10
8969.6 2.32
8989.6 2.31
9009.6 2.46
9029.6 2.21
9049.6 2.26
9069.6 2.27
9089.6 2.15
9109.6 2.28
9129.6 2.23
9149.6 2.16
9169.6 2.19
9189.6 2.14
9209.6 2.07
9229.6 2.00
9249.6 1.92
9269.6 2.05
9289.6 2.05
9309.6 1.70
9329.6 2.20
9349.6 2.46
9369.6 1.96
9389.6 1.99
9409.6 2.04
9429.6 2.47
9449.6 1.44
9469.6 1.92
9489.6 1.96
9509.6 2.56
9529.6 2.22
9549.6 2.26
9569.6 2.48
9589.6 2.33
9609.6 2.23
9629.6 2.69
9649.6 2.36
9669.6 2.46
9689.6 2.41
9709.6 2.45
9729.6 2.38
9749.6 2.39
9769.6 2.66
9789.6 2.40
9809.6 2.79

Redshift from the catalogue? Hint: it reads 0.296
